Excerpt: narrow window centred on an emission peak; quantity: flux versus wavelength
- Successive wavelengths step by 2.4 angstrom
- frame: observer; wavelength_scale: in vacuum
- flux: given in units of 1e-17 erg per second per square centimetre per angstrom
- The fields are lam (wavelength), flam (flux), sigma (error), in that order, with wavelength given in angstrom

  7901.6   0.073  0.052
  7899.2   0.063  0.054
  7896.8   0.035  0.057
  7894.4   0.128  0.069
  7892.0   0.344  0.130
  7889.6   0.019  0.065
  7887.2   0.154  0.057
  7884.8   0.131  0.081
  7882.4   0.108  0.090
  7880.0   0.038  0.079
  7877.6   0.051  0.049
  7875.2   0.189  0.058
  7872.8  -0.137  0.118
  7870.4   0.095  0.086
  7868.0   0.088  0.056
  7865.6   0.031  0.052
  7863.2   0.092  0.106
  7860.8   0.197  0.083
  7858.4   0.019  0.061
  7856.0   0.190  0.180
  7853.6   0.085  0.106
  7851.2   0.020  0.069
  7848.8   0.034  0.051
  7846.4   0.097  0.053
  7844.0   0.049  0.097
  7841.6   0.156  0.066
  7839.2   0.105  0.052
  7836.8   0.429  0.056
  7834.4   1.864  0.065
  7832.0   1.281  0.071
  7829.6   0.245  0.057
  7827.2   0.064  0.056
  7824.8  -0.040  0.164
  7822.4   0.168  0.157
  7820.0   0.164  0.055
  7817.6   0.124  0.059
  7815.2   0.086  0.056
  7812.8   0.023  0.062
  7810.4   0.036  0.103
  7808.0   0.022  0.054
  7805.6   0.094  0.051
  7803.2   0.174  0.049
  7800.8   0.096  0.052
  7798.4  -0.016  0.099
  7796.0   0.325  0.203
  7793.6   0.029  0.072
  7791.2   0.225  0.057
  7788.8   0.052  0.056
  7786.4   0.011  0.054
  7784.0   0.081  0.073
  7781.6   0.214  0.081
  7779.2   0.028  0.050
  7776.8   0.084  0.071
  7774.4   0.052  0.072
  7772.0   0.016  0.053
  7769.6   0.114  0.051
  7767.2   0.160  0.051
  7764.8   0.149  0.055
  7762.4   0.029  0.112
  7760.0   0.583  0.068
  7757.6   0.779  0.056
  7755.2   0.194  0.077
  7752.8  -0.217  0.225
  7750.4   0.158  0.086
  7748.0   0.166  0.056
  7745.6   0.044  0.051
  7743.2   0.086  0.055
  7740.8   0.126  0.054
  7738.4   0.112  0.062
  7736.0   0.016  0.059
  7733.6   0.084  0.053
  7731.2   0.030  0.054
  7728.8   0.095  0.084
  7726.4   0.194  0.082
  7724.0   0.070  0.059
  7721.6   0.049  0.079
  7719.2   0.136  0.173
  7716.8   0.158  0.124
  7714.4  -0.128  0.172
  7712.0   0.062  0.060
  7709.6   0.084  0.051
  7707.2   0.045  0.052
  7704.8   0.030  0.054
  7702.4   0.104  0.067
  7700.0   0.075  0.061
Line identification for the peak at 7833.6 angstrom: [O III] 5007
